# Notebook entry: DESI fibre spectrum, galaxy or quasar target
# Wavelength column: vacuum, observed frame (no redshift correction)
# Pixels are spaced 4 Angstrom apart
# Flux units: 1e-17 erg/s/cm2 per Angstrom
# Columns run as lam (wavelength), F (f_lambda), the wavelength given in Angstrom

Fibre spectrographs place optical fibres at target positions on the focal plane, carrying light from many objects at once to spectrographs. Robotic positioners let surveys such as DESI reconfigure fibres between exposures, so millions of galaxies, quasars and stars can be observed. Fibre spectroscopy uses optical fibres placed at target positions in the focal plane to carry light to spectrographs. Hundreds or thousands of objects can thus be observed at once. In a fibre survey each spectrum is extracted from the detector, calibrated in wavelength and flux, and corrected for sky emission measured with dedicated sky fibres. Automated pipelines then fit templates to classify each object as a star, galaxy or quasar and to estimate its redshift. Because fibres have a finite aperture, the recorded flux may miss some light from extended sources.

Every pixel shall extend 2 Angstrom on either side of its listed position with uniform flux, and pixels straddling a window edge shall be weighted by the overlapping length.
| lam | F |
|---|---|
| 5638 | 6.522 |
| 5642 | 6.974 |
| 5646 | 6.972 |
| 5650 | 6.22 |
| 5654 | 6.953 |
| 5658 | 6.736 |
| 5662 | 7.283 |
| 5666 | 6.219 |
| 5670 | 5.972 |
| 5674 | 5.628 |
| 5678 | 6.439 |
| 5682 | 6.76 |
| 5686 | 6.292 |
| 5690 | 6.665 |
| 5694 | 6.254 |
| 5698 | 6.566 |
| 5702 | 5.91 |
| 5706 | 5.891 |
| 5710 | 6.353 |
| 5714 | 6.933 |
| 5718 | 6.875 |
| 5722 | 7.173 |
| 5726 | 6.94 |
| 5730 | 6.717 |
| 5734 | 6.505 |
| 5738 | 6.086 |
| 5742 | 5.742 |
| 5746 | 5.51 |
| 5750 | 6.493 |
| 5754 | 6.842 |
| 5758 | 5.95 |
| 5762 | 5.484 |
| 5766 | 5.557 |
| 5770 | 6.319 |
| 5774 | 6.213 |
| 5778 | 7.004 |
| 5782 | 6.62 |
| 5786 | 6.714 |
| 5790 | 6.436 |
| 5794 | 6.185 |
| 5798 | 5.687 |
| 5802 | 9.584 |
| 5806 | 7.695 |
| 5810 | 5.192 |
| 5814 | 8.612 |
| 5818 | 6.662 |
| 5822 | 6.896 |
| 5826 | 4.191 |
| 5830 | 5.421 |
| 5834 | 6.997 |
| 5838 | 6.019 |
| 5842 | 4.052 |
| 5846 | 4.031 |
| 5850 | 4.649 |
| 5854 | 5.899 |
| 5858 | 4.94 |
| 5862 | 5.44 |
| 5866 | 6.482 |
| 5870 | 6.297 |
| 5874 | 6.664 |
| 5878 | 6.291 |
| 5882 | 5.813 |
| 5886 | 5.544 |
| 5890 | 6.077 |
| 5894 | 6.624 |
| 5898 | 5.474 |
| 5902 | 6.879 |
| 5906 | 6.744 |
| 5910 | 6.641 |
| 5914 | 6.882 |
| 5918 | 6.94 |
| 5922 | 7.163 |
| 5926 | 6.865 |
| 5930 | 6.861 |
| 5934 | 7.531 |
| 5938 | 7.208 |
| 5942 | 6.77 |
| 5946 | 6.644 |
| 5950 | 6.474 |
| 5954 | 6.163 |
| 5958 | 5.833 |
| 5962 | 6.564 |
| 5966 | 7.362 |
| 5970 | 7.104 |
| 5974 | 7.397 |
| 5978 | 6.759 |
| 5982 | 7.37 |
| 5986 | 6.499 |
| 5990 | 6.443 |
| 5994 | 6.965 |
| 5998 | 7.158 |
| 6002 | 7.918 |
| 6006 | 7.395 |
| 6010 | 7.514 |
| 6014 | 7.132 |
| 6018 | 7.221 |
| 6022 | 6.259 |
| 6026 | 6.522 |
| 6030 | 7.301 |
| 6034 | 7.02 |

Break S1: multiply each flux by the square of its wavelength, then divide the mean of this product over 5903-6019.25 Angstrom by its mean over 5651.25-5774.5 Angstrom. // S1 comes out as 1.19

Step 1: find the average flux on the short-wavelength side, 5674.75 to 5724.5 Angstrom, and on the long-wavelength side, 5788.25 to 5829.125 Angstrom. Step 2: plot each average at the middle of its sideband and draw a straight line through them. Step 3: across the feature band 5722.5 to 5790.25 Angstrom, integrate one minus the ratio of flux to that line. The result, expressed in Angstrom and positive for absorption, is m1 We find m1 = 2.8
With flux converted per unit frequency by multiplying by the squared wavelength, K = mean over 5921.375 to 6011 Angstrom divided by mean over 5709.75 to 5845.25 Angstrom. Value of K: 1.16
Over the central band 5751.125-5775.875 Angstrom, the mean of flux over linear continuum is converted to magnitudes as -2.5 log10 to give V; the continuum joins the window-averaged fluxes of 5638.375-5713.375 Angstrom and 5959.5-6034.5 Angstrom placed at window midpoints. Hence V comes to 0.09 mag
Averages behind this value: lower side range 6.46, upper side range 7.04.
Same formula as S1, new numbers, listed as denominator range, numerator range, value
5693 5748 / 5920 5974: 1.16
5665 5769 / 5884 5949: 1.14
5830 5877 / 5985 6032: 1.32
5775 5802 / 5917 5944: 1.11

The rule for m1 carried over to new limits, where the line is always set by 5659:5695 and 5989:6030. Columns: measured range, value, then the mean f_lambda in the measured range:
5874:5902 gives 3.1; 6.08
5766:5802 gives 0.5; 6.53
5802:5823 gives -1.8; 7.26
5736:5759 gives 1.5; 6.11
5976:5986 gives 0.1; 6.95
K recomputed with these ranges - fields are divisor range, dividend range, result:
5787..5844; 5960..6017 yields 1.18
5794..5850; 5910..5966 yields 1.14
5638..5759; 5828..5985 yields 1.05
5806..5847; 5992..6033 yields 1.28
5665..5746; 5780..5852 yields 1.01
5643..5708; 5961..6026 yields 1.22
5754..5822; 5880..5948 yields 1.04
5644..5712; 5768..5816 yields 1.11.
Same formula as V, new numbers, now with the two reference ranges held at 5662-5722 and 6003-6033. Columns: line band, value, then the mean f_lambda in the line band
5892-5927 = 0.03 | 6.69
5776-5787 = -0.03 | 6.79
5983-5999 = 0.04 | 6.78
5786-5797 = 0.05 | 6.33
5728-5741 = 0.02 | 6.38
